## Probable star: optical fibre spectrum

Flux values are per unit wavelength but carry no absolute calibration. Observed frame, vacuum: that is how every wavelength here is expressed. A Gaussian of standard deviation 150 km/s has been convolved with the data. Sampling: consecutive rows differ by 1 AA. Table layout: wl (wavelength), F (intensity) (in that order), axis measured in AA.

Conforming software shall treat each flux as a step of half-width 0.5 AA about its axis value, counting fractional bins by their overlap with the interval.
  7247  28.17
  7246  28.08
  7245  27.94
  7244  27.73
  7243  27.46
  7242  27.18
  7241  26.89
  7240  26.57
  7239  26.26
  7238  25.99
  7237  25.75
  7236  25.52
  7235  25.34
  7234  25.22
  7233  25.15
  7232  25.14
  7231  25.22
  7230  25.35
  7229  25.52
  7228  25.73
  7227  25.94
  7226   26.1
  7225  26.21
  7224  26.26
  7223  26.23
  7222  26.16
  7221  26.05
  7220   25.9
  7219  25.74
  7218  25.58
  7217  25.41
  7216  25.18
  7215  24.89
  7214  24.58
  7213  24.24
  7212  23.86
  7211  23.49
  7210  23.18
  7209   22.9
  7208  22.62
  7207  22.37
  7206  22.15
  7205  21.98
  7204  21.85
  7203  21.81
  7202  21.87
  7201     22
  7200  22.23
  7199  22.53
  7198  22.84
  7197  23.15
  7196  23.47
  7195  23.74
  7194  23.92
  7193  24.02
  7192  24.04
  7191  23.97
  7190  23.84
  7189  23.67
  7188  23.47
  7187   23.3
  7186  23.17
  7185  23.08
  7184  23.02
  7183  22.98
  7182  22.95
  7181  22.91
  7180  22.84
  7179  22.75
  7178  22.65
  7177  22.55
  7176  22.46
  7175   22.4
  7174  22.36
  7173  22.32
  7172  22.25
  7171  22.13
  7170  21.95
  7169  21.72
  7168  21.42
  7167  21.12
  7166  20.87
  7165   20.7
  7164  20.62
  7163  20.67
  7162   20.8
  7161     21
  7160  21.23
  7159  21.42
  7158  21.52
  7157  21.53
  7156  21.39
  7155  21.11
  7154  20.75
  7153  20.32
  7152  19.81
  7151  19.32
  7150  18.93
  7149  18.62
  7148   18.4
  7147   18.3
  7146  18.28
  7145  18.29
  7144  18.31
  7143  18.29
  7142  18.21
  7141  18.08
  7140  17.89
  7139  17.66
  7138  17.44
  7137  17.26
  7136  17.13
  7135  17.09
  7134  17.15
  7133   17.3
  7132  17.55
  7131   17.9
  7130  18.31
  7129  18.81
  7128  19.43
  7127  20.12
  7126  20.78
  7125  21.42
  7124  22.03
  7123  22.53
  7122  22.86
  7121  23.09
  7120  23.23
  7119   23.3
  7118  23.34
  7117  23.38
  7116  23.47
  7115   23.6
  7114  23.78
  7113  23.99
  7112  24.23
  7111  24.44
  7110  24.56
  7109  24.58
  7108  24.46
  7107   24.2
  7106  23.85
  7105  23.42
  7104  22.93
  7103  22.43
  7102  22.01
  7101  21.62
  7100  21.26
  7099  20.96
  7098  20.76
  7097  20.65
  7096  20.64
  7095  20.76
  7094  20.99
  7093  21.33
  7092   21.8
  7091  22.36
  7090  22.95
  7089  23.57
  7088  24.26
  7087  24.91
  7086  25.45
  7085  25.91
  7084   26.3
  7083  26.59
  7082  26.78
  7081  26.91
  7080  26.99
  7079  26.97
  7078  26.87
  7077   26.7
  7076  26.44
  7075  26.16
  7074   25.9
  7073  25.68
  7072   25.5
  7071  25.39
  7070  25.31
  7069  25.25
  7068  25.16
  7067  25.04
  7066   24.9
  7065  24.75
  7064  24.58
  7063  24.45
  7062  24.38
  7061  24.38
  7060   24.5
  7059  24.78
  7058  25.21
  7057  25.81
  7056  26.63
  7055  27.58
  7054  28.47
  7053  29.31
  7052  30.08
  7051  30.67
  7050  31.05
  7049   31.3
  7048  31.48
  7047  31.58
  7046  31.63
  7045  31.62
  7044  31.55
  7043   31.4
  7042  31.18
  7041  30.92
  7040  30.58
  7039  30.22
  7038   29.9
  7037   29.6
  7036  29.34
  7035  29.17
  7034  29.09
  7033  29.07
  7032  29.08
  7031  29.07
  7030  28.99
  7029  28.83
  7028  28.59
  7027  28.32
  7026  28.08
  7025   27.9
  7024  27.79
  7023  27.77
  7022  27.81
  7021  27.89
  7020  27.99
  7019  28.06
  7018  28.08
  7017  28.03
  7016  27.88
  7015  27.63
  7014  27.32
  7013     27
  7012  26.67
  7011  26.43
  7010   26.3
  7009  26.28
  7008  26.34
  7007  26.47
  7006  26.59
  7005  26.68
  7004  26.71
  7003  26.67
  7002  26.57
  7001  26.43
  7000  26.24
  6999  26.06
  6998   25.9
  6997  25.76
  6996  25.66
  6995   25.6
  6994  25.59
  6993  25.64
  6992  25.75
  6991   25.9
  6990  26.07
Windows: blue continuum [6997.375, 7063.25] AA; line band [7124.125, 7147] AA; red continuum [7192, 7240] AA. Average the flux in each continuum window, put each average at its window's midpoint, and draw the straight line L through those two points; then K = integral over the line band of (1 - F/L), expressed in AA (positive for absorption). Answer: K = 6.7 AA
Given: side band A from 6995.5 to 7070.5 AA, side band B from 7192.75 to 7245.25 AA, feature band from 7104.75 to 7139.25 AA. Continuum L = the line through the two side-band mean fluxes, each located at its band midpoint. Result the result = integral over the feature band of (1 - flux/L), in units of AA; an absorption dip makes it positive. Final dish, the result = 6.5 AA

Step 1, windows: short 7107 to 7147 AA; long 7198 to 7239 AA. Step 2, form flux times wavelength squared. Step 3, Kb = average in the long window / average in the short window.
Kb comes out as 1.2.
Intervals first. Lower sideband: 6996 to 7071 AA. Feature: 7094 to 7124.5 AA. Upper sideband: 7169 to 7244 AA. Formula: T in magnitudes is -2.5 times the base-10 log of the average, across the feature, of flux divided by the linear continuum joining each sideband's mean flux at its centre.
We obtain 0.15 mag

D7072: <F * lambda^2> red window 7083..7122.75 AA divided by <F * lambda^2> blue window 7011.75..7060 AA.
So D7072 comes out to 0.8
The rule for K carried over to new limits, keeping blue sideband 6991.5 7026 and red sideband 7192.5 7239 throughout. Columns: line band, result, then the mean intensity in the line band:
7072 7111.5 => 2.8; 24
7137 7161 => 5.5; 19.3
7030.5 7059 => -3.5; 29.6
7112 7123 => 0.9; 23.4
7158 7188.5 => 3.4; 22.1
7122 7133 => 2.4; 19.9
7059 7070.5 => 0.6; 24.8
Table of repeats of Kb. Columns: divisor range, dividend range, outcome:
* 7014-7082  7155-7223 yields 0.85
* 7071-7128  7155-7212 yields 0.97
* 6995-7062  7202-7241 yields 0.93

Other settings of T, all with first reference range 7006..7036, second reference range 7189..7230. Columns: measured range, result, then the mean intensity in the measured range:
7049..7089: 0.028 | 26.2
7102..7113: 0.100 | 23.8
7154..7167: 0.190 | 21.1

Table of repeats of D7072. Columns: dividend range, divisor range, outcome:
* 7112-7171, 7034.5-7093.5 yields 0.77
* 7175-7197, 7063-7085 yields 0.93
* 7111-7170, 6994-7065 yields 0.75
